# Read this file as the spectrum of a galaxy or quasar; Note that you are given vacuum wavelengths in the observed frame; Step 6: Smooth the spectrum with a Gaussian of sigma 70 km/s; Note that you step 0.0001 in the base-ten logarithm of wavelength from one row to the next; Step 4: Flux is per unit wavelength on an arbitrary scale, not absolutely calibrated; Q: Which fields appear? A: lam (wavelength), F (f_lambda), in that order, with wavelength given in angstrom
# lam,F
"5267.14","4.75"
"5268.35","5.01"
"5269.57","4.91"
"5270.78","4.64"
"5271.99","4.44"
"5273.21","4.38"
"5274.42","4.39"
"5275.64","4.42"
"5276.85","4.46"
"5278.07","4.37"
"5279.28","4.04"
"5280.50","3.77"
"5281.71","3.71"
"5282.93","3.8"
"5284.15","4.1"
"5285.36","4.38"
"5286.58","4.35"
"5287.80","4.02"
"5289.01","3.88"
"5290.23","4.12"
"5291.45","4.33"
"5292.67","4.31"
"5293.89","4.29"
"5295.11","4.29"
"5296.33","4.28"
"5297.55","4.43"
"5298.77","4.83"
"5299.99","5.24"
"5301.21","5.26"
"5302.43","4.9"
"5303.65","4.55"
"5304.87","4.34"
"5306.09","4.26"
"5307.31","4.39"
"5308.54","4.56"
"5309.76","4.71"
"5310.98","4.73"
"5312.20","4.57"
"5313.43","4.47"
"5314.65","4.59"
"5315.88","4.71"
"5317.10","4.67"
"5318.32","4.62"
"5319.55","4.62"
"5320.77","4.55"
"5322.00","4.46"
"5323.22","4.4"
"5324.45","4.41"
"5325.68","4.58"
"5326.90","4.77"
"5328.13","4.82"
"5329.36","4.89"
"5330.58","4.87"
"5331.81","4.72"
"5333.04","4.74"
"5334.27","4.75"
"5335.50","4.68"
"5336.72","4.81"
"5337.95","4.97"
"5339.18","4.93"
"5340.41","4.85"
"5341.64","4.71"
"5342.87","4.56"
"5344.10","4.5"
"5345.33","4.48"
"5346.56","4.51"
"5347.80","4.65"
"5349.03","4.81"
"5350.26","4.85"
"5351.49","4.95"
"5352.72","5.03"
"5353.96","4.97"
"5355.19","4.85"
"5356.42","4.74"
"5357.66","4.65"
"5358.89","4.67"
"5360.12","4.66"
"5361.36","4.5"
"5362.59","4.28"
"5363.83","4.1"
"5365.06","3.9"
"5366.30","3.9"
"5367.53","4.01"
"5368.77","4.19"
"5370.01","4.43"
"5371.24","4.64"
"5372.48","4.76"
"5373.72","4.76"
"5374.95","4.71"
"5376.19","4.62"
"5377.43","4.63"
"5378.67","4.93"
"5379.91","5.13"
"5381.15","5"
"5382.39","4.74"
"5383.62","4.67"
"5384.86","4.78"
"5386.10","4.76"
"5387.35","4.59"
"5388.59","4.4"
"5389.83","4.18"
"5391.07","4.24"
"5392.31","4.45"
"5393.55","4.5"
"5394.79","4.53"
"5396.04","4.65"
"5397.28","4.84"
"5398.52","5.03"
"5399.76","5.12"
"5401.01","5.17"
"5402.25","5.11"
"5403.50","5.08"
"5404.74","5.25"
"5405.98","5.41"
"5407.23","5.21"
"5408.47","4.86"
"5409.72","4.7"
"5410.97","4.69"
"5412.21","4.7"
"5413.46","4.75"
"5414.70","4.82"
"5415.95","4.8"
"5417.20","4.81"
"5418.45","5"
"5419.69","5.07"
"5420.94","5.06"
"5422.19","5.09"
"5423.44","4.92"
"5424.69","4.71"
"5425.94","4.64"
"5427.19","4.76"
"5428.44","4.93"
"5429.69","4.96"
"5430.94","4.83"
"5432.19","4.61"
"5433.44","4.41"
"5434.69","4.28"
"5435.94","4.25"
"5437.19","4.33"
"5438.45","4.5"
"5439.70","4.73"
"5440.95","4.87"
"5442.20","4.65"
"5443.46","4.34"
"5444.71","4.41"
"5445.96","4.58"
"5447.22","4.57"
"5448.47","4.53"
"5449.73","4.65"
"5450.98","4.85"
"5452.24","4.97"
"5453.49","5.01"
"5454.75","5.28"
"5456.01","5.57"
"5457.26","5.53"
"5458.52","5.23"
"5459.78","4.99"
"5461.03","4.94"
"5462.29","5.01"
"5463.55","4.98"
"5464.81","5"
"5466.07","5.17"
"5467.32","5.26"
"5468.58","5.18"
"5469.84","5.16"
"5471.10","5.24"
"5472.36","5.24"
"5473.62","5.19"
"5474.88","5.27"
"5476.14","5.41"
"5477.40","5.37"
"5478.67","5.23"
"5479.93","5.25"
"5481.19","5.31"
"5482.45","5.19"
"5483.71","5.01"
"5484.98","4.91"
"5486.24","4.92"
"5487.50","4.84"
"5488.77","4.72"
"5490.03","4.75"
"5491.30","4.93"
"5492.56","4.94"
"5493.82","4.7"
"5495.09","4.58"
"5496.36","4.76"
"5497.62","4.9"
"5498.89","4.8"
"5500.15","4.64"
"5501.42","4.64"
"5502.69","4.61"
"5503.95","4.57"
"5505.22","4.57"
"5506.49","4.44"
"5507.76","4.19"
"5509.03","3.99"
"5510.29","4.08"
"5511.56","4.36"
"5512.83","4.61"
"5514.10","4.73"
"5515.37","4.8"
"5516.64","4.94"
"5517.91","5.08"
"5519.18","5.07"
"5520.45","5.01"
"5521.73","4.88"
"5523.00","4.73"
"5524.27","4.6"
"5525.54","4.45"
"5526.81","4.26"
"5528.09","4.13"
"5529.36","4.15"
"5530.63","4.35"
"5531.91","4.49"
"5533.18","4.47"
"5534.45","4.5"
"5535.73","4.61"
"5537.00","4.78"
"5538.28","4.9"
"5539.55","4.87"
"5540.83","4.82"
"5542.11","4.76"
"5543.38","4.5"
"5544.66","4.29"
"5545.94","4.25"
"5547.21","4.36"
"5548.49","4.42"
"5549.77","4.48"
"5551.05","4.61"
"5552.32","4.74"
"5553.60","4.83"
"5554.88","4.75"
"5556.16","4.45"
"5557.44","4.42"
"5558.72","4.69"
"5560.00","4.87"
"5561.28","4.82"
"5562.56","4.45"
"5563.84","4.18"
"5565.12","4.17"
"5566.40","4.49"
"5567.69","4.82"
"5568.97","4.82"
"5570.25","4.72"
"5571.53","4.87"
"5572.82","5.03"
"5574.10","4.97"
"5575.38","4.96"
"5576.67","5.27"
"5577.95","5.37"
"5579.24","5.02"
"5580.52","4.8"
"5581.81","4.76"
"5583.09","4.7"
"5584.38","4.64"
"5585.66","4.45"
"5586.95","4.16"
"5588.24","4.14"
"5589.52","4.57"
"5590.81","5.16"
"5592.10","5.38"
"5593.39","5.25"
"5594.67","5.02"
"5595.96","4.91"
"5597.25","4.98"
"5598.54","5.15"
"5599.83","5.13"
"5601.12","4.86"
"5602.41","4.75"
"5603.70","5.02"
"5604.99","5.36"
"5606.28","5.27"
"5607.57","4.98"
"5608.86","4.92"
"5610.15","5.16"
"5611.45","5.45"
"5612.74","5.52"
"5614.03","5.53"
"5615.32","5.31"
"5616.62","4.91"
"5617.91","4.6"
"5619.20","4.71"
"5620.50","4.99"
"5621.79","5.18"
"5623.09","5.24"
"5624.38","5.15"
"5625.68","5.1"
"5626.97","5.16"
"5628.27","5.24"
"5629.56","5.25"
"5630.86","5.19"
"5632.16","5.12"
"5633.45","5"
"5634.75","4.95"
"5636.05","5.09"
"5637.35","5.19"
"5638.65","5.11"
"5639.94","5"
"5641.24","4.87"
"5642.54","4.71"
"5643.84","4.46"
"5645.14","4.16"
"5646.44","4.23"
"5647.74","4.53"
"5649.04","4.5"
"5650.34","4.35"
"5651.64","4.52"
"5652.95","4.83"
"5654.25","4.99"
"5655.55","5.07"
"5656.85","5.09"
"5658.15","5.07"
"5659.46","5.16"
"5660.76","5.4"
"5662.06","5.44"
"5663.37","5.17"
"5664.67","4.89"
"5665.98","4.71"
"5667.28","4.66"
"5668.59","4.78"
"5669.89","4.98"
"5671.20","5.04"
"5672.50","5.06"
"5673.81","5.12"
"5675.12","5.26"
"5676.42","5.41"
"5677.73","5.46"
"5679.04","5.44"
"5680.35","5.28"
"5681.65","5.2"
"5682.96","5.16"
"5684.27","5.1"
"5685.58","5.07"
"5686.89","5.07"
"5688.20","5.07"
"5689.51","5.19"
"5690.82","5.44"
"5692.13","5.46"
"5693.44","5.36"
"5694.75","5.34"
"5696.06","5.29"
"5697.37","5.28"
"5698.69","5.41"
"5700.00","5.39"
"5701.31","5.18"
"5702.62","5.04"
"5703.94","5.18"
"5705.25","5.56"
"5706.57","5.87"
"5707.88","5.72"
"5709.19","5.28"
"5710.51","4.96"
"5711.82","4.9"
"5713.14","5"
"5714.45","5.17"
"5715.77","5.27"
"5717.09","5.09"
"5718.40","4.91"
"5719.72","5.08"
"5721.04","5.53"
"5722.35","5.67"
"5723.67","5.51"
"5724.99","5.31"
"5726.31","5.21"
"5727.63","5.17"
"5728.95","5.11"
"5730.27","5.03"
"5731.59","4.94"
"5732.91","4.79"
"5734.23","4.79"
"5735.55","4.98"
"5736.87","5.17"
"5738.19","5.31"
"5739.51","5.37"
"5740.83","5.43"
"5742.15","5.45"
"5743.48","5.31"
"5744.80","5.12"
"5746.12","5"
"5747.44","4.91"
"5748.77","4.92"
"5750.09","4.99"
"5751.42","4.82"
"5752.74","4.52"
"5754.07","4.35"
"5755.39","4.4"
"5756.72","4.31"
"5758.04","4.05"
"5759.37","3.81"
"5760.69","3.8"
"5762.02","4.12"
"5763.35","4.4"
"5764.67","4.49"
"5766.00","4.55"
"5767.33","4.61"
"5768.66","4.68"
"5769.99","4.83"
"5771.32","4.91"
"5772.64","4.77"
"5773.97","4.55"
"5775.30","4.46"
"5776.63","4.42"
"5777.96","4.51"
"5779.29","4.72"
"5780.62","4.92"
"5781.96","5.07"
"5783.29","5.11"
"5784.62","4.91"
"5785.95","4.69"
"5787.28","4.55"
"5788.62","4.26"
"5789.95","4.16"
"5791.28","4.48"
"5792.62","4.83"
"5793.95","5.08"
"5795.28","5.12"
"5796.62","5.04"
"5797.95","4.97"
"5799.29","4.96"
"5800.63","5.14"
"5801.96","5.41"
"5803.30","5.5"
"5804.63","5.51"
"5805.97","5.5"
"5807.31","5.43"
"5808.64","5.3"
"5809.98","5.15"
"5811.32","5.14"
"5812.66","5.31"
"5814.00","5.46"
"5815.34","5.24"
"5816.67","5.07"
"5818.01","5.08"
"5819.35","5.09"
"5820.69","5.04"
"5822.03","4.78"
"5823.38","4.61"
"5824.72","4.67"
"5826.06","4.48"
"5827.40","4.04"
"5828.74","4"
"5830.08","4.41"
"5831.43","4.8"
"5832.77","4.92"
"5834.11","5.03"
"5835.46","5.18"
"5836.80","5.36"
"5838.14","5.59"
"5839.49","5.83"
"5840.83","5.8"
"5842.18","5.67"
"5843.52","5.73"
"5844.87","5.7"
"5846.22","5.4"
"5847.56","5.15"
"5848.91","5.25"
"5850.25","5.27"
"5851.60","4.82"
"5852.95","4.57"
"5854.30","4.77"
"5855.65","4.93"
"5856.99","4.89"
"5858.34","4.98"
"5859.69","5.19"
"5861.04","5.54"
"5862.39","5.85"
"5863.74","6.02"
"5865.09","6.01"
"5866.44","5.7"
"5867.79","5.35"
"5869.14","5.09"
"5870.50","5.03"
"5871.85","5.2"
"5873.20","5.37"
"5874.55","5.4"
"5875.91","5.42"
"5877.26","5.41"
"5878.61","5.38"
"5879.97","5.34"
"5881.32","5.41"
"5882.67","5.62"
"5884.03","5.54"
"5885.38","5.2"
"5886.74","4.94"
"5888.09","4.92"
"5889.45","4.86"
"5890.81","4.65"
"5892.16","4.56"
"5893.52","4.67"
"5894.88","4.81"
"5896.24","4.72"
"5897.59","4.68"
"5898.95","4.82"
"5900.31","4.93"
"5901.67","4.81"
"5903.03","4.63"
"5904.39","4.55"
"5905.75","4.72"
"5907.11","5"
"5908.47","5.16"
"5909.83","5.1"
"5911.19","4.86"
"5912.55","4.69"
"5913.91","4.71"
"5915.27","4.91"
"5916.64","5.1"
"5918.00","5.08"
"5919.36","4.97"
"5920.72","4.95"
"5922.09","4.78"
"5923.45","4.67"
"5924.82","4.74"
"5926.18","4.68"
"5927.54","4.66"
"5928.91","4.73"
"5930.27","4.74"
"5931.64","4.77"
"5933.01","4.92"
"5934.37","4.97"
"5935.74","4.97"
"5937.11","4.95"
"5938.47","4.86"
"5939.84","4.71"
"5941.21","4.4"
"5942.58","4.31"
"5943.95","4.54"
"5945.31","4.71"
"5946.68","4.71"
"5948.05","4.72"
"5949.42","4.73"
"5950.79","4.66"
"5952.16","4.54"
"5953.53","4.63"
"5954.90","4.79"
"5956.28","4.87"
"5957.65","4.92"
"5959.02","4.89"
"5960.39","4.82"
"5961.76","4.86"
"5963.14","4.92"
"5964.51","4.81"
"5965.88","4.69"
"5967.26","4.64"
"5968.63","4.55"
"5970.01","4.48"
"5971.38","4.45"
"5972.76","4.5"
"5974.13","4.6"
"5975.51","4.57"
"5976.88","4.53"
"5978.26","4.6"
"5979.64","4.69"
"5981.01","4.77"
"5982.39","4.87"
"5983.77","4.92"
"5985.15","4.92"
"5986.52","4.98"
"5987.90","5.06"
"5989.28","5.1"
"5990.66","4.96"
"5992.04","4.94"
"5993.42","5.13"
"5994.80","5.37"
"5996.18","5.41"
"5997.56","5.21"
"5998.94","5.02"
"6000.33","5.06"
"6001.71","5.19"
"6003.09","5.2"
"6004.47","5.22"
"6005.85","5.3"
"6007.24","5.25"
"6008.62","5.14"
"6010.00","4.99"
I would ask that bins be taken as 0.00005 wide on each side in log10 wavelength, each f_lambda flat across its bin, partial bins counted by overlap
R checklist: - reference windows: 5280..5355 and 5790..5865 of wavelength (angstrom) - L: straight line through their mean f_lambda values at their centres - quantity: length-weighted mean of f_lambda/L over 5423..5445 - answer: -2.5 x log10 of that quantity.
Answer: 0.02 mag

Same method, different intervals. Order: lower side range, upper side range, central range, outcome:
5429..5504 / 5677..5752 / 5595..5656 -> 0.027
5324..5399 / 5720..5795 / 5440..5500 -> -0.065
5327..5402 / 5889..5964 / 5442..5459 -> -0.042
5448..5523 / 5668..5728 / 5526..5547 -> 0.112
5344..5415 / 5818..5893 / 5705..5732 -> -0.048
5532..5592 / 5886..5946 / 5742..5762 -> 0.029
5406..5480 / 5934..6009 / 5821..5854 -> -0.039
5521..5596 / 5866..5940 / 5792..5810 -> -0.072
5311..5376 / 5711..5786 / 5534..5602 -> 0.005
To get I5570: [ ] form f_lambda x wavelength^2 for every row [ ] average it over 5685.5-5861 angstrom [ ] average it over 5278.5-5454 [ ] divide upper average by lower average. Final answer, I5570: 1.3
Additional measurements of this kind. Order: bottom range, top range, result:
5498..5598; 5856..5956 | 1.21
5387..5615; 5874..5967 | 1.17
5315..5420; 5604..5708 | 1.20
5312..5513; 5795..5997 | 1.24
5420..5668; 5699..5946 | 1.14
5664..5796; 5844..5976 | 1.06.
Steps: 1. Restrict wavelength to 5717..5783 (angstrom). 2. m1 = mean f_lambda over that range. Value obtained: 4.84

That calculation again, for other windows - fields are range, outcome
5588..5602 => 4.98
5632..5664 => 4.88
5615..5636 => 5.06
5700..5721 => 5.23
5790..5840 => 5.03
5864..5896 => 5.21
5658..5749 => 5.19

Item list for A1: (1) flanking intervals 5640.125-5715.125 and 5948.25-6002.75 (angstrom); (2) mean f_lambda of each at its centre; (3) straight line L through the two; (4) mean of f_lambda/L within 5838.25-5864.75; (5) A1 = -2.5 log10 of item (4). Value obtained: -0.09 mag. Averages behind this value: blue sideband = 5.08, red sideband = 4.84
